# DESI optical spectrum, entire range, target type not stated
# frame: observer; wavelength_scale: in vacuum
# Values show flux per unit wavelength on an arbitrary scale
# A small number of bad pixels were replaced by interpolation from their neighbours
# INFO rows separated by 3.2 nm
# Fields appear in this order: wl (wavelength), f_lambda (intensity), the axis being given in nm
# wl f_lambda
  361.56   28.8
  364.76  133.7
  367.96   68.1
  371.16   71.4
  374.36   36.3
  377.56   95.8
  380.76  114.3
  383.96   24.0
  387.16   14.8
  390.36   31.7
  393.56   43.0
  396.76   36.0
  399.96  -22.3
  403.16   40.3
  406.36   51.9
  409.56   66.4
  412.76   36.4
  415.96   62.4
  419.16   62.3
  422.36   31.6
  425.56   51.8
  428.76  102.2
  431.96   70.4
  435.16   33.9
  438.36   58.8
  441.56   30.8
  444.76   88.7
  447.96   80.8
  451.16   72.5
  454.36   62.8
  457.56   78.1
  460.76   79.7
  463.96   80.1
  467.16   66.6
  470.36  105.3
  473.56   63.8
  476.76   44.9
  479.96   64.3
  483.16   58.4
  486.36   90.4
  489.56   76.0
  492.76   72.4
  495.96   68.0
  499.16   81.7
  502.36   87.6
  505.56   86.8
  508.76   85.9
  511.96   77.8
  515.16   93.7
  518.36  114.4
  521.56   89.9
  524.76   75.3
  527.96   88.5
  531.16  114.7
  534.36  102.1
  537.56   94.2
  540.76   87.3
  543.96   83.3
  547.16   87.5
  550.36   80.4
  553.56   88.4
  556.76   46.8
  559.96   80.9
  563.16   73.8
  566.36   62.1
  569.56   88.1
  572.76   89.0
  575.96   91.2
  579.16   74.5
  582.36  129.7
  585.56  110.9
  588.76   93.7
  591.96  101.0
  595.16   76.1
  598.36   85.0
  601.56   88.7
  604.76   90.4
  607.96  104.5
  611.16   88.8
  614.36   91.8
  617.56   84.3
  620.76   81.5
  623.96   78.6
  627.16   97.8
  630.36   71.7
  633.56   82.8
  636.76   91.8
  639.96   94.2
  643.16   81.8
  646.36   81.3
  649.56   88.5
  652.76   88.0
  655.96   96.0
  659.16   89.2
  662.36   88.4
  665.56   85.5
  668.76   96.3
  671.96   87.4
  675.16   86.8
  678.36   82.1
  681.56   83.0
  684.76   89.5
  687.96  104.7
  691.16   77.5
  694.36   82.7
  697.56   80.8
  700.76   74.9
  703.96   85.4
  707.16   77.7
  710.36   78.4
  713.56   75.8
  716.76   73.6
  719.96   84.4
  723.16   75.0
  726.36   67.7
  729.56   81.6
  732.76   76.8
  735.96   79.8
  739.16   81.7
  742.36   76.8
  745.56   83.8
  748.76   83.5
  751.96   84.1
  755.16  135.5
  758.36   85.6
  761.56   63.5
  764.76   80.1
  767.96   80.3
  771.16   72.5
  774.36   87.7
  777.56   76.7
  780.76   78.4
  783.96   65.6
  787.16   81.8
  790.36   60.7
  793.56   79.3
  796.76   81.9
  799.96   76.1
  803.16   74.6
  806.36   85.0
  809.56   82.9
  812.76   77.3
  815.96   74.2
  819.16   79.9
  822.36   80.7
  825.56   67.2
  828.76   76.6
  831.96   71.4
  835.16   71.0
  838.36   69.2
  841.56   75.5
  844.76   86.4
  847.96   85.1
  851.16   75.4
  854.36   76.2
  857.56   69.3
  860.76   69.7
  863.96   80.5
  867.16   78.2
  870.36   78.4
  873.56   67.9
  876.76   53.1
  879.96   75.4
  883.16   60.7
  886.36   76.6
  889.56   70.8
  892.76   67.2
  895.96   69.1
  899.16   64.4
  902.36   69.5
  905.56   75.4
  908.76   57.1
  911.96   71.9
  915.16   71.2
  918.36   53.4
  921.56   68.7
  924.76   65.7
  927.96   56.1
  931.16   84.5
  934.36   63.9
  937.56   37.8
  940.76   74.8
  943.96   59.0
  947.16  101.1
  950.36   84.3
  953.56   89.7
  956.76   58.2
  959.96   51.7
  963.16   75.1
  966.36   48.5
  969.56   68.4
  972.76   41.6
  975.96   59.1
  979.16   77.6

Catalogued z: 0.149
